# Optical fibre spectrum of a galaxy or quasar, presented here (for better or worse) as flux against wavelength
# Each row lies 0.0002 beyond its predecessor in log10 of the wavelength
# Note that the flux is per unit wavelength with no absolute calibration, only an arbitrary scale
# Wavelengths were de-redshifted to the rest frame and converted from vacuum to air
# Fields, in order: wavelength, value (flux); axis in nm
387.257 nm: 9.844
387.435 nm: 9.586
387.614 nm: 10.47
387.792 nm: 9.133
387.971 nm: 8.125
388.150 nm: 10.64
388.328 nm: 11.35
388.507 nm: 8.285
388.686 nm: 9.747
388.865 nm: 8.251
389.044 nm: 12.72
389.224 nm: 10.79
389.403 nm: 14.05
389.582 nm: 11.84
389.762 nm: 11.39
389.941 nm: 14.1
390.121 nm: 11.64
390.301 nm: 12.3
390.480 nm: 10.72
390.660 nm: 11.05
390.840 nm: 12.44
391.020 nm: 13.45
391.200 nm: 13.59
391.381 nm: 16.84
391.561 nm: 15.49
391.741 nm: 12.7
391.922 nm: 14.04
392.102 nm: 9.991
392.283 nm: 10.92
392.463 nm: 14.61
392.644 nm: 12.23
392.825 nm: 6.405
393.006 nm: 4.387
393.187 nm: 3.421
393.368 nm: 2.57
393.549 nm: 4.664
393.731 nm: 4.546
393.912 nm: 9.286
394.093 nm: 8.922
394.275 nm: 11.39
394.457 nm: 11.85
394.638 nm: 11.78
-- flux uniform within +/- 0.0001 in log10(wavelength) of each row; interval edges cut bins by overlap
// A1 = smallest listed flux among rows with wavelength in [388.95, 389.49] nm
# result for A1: 10.79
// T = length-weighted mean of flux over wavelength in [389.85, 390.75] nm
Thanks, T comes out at 12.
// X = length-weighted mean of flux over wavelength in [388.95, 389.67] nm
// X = 12.3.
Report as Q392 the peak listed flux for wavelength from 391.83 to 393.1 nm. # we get 14.61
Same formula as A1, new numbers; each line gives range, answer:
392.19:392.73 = 10.92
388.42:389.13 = 8.251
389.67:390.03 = 11.39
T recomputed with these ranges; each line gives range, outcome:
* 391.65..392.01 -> 13.4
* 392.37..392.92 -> 11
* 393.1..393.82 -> 3.8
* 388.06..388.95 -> 9.66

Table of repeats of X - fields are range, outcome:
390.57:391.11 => 12.3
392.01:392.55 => 11.9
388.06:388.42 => 11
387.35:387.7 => 10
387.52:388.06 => 9.24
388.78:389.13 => 10.5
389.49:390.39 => 12.3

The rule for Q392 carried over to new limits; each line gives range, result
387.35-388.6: 11.35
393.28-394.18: 9.286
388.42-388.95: 9.747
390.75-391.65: 16.84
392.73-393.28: 6.405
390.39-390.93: 12.44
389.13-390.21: 14.1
